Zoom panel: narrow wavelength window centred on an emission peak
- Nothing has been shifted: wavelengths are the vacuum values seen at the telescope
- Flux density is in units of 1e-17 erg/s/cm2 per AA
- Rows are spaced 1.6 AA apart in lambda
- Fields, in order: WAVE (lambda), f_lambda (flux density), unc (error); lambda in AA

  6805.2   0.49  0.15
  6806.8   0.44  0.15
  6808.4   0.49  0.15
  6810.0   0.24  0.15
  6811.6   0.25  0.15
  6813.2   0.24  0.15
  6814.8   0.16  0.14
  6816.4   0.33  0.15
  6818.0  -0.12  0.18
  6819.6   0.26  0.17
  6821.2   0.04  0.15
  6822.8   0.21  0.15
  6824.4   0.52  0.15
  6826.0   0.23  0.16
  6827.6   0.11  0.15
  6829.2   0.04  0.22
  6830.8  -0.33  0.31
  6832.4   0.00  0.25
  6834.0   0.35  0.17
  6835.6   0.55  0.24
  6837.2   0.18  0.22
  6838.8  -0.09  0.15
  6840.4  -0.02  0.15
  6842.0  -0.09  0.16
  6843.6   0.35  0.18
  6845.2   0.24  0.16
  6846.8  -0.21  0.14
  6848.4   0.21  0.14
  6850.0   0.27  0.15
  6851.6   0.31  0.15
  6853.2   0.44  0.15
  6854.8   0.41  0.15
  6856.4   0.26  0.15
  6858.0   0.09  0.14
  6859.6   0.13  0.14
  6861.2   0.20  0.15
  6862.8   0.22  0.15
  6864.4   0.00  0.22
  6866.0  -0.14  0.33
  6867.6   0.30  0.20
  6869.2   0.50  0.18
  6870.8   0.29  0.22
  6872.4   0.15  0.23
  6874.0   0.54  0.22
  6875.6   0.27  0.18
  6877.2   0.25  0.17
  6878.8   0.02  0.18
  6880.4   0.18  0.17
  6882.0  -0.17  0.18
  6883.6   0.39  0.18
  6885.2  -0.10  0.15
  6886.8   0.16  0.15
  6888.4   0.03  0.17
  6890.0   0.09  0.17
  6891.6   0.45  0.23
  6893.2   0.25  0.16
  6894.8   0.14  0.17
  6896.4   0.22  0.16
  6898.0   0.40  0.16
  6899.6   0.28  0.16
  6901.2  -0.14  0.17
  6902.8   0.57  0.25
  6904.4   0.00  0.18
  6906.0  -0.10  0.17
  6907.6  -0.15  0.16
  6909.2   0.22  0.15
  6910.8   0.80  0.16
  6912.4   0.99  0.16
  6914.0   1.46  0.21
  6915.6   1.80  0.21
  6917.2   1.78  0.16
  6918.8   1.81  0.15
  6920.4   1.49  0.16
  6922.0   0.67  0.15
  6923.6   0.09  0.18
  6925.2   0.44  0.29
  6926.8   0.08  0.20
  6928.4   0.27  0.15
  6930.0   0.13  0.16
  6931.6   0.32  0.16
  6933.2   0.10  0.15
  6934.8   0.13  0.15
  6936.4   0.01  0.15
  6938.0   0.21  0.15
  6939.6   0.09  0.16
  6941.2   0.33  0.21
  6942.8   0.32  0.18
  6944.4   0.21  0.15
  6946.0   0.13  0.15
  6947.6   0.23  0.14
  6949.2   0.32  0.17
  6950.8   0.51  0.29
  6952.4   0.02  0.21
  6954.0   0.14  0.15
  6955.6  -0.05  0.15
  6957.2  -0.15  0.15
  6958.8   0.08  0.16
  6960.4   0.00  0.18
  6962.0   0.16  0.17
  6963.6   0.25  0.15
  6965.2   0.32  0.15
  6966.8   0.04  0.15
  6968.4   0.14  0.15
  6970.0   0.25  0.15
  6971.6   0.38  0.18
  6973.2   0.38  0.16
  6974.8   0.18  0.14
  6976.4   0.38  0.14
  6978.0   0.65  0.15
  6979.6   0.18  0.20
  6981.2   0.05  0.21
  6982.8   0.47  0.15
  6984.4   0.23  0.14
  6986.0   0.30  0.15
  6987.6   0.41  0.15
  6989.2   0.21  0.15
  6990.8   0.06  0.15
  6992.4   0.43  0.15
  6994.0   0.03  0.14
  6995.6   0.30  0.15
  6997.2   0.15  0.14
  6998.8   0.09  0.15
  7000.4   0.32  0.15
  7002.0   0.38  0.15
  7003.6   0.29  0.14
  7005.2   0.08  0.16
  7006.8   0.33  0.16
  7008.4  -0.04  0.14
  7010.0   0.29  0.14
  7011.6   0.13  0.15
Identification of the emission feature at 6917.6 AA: [O II]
